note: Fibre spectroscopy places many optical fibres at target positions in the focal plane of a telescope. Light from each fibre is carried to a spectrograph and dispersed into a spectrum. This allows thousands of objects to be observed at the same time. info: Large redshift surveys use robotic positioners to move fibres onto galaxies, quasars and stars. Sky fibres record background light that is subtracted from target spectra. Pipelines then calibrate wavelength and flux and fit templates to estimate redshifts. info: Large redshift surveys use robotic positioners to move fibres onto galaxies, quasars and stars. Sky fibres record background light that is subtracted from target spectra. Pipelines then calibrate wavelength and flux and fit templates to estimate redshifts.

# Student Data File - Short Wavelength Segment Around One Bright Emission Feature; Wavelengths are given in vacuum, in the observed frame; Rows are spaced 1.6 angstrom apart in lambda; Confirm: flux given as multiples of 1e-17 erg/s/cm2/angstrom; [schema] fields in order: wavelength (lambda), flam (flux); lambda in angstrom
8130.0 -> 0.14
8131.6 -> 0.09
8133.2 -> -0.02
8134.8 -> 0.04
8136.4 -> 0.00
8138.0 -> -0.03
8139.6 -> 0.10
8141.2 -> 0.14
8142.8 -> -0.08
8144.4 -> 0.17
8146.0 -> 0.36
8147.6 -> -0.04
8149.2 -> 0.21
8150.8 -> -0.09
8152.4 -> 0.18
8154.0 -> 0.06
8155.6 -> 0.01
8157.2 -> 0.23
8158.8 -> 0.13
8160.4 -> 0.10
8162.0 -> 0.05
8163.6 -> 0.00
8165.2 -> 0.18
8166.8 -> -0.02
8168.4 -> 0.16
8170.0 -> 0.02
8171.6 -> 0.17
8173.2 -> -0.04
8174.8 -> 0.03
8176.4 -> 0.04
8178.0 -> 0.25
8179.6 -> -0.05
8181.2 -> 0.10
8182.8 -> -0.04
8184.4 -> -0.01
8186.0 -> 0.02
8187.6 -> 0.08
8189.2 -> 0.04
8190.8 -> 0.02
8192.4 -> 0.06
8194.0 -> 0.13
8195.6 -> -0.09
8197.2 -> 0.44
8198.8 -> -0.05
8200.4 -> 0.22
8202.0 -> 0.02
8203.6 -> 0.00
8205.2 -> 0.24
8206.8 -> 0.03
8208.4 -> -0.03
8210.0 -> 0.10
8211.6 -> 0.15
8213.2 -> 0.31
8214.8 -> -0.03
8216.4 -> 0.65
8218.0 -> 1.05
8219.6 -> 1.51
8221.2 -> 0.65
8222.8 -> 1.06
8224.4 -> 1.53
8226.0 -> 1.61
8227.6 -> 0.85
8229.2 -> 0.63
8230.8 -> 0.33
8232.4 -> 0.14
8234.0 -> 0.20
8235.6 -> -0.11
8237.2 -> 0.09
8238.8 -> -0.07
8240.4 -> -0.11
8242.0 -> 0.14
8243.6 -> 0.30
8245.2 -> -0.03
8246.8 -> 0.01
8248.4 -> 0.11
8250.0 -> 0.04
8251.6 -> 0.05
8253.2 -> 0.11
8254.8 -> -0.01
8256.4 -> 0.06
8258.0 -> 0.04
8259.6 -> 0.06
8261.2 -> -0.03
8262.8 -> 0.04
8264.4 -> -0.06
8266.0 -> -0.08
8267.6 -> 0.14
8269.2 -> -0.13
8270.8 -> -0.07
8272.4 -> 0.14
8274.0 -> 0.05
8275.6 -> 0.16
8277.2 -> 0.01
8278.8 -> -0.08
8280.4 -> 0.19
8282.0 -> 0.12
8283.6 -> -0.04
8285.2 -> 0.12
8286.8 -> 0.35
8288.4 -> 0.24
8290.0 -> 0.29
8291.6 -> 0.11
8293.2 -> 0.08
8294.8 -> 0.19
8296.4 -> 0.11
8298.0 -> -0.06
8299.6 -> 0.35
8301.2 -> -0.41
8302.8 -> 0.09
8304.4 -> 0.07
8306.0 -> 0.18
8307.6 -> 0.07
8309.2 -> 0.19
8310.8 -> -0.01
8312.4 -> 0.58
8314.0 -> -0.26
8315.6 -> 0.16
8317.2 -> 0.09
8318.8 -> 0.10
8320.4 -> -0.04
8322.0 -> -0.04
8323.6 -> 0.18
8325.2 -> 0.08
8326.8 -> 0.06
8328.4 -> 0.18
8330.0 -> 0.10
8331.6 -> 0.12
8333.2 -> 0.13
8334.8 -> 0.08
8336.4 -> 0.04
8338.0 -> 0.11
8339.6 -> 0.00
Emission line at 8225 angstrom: [O II]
